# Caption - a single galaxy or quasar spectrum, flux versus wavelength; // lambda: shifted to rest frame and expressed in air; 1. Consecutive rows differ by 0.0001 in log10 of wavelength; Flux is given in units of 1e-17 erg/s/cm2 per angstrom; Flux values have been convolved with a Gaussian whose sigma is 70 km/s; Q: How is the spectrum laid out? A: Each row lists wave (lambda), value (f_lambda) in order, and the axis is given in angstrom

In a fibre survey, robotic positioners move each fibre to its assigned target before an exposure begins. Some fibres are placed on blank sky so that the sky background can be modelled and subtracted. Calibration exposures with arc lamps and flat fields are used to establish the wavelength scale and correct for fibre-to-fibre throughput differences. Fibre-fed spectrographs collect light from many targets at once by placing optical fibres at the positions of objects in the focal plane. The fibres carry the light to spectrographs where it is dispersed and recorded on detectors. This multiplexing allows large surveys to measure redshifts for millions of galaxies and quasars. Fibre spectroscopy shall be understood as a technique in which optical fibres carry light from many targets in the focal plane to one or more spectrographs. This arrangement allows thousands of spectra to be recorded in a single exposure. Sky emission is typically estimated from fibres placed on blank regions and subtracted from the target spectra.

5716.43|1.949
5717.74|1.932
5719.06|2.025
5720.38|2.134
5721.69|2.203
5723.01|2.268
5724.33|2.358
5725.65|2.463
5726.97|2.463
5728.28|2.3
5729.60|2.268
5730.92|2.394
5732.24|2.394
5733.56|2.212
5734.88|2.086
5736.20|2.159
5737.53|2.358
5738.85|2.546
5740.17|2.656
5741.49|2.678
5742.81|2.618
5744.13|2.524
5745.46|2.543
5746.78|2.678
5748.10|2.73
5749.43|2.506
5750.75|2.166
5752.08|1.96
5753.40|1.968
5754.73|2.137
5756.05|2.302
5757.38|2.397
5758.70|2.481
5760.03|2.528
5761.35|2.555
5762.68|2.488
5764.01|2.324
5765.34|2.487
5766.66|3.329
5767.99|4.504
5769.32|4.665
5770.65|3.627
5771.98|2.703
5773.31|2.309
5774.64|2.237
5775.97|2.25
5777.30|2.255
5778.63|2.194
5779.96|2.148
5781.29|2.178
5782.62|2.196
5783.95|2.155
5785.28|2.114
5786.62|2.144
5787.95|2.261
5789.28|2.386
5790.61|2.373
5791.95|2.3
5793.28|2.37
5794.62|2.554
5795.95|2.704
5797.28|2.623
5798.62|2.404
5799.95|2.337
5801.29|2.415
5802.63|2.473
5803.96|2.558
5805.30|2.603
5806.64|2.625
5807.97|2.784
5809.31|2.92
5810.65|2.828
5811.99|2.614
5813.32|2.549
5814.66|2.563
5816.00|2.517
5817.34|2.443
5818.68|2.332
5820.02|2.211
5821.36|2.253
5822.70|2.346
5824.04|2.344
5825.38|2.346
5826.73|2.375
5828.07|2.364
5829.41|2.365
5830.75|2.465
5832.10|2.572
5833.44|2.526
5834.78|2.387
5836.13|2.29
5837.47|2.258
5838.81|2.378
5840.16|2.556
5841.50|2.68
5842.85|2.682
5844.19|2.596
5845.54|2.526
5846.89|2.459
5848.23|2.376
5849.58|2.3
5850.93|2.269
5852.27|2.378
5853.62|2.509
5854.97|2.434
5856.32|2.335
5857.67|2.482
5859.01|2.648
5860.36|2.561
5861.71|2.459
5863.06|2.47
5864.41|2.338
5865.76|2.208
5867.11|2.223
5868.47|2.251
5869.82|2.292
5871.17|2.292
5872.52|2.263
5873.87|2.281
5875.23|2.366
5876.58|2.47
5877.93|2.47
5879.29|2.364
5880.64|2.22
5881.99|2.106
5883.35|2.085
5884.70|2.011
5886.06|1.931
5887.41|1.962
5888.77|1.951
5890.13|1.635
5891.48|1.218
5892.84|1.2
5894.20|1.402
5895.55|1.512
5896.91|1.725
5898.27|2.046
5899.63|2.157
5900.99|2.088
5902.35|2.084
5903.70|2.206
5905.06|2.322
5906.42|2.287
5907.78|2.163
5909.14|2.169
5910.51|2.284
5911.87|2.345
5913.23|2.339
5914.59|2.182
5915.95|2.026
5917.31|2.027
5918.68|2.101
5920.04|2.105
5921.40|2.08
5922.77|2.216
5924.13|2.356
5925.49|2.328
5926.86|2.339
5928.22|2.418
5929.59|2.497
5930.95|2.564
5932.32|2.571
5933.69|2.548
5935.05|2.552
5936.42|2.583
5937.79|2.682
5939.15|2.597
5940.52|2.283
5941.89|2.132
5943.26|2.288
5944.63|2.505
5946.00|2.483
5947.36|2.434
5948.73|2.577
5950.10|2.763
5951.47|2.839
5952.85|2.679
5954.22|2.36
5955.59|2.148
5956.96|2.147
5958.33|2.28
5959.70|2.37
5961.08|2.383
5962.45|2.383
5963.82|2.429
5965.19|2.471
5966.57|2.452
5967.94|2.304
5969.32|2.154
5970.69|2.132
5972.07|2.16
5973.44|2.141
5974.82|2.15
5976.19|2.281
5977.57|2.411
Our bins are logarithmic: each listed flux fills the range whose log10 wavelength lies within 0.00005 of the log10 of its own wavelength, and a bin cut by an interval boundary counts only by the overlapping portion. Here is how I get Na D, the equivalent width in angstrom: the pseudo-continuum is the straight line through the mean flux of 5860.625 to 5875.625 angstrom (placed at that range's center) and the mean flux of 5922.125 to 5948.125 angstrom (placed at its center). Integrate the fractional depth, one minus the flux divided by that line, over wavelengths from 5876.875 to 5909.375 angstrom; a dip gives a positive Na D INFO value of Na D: 5.4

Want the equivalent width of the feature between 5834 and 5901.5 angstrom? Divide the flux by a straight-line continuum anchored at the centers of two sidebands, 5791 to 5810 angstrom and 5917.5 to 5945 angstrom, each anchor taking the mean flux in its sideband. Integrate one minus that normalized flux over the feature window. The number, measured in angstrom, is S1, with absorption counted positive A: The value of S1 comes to 6.6 angstrom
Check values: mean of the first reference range 2.54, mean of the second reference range 2.38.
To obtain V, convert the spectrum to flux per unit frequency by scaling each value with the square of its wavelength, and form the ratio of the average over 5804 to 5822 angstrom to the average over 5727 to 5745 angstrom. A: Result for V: 1.09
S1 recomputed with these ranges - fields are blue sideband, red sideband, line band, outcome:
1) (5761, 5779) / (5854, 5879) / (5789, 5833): 2.9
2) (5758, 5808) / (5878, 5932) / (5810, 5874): -2.4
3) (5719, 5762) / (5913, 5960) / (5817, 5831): 0.2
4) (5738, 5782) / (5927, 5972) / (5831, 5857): 0.8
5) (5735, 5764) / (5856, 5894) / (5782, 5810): -1.4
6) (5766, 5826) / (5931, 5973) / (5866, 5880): 0.9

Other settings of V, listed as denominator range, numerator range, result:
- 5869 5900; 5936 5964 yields 1.25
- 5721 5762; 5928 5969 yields 1.11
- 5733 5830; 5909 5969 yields 1.01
